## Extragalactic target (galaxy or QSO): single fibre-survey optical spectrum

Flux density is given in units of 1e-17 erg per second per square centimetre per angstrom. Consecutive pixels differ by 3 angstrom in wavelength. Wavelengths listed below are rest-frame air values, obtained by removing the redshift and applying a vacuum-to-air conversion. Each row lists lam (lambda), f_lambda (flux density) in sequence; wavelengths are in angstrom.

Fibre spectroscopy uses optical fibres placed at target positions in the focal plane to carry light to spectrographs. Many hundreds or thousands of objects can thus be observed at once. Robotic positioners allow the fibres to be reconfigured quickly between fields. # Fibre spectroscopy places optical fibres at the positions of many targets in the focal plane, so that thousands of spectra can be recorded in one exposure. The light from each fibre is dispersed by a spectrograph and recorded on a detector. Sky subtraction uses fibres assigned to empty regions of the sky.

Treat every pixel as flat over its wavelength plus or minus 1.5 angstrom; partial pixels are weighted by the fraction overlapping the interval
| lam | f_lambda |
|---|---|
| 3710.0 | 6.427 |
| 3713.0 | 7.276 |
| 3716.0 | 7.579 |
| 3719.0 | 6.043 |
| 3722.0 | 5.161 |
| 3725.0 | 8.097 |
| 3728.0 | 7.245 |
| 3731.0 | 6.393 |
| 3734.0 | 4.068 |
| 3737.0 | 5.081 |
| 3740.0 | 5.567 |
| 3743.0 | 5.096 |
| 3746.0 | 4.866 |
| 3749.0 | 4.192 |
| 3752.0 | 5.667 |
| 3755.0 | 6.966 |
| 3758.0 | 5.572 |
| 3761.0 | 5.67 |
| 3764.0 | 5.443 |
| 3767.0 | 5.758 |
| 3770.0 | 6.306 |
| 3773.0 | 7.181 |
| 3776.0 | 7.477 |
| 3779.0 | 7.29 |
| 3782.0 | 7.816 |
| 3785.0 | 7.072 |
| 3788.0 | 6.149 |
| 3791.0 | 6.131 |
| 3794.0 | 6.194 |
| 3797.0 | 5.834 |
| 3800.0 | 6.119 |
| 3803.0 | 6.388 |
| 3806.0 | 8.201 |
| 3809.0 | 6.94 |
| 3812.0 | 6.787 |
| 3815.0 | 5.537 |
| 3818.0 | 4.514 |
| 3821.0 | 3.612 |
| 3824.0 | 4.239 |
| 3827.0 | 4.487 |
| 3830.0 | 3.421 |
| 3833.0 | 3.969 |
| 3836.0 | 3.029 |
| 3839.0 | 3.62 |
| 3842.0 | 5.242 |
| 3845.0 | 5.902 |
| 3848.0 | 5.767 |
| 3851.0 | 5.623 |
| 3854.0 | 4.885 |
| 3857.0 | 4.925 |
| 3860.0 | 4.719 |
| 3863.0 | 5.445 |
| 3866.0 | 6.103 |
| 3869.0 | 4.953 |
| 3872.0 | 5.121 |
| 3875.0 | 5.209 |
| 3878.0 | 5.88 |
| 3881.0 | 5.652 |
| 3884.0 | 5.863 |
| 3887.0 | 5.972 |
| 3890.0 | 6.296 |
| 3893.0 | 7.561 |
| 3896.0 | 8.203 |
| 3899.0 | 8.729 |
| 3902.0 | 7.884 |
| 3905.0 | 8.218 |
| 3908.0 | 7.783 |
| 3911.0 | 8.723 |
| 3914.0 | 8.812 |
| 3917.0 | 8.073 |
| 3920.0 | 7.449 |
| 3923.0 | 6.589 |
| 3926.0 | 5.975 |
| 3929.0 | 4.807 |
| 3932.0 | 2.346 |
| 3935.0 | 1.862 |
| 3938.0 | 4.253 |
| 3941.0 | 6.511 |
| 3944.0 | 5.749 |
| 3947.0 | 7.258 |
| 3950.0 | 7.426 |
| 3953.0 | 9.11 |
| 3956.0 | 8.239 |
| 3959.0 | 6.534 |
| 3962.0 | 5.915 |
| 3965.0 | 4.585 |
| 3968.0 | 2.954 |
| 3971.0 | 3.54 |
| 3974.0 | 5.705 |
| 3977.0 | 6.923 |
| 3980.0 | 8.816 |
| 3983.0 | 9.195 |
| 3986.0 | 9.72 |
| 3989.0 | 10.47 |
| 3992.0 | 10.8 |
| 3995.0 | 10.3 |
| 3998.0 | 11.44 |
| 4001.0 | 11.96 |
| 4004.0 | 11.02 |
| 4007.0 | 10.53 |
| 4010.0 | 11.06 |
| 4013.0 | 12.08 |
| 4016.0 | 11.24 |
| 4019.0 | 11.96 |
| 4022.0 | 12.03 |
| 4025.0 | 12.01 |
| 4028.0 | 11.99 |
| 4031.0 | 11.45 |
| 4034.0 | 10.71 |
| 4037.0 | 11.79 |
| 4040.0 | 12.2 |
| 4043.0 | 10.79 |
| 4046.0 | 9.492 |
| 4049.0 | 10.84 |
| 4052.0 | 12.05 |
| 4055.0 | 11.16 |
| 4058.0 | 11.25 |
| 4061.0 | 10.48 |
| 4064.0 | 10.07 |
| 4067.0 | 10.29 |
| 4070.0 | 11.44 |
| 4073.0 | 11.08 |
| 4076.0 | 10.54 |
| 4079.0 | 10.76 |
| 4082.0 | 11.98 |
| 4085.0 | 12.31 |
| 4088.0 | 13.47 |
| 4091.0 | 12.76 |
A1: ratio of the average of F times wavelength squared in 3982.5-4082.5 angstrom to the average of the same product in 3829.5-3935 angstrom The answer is 2.01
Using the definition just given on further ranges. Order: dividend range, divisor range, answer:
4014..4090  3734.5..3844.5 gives 2.30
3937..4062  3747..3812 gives 1.65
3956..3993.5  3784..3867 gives 1.44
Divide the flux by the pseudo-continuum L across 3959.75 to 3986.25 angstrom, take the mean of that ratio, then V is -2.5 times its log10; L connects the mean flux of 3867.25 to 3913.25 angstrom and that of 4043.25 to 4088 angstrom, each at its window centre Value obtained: 0.39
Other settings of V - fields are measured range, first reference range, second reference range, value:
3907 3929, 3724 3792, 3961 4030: 0.13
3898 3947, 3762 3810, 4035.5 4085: 0.33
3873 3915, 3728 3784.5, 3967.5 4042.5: 0.16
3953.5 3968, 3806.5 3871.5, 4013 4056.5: 0.41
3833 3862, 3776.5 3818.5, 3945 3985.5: 0.34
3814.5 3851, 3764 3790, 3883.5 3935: 0.46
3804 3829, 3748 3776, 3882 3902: 0.17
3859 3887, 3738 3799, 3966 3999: 0.28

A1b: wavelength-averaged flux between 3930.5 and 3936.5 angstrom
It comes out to 2.1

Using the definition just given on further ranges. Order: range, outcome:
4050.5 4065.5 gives 11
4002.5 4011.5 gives 10.9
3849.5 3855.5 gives 5.25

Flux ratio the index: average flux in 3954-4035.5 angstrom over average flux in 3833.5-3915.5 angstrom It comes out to 1.5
